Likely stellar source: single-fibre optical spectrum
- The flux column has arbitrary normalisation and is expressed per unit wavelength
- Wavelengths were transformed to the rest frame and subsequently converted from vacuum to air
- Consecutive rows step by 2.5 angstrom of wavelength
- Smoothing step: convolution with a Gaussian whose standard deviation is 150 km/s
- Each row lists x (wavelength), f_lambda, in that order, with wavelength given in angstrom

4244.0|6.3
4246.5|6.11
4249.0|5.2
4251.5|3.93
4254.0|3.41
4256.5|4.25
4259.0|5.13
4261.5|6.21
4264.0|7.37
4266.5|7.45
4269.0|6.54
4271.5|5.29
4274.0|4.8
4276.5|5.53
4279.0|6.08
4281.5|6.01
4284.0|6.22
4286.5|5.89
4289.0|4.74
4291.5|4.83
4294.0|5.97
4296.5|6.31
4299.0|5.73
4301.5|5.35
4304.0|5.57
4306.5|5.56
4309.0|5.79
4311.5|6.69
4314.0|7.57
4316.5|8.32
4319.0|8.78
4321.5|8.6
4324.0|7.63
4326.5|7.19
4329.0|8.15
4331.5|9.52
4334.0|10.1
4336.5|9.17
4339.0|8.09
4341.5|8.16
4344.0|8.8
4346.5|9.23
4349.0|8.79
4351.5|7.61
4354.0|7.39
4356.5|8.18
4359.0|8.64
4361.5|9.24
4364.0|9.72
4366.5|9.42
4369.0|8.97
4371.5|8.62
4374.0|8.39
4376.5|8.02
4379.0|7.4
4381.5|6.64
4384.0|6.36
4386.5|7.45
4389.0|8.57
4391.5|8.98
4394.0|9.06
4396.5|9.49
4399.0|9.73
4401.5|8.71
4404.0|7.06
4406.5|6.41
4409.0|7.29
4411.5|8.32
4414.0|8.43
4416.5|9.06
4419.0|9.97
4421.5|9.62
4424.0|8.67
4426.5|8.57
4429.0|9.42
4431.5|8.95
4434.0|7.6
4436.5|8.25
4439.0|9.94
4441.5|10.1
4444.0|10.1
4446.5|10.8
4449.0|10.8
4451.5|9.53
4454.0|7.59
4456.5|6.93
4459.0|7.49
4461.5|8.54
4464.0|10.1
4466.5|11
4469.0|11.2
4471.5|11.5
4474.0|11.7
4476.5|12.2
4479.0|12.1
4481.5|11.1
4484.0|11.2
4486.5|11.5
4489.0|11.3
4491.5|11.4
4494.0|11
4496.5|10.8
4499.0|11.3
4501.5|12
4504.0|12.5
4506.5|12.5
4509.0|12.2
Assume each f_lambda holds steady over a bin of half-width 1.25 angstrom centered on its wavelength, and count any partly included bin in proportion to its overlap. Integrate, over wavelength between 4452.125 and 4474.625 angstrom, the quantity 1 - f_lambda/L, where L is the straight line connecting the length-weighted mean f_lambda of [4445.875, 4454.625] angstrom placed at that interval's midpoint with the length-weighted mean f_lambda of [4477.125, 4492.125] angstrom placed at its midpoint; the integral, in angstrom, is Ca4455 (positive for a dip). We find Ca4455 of 2.0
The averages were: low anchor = 9.75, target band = 9.5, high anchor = 11.5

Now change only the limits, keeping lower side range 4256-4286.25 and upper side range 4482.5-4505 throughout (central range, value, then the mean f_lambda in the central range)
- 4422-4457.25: 3.4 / 9.13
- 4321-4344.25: -3.3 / 8.53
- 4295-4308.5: 2.0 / 5.71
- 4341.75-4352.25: -1.1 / 8.61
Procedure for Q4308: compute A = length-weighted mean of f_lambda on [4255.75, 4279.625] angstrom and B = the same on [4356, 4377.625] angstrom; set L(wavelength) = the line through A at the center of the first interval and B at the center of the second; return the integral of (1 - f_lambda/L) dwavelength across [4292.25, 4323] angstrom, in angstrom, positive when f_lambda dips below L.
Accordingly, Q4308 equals 1.9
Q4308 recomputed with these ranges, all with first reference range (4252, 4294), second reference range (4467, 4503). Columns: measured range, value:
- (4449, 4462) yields 2.90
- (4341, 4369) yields -2.93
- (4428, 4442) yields 1.51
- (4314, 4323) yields -2.04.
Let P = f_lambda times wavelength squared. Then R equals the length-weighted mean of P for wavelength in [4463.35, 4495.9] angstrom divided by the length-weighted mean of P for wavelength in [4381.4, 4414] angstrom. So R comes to 1.46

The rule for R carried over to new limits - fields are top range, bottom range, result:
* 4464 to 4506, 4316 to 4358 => 1.45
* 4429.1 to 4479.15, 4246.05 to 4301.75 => 1.90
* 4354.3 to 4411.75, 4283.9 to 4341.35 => 1.21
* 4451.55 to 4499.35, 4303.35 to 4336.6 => 1.45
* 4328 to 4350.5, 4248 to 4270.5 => 1.68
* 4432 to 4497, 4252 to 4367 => 1.55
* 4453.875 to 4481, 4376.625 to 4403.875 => 1.29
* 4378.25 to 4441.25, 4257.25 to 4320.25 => 1.45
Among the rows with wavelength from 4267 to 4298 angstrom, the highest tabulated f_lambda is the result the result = 6.54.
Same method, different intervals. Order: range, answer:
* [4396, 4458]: 10.8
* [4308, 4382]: 10.1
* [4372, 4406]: 9.73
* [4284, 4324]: 8.78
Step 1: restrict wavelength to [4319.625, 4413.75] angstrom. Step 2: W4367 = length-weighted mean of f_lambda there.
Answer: 8.36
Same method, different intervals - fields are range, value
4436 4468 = 9.36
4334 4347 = 8.79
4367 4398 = 8.21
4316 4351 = 8.59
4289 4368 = 7.7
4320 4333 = 8.26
